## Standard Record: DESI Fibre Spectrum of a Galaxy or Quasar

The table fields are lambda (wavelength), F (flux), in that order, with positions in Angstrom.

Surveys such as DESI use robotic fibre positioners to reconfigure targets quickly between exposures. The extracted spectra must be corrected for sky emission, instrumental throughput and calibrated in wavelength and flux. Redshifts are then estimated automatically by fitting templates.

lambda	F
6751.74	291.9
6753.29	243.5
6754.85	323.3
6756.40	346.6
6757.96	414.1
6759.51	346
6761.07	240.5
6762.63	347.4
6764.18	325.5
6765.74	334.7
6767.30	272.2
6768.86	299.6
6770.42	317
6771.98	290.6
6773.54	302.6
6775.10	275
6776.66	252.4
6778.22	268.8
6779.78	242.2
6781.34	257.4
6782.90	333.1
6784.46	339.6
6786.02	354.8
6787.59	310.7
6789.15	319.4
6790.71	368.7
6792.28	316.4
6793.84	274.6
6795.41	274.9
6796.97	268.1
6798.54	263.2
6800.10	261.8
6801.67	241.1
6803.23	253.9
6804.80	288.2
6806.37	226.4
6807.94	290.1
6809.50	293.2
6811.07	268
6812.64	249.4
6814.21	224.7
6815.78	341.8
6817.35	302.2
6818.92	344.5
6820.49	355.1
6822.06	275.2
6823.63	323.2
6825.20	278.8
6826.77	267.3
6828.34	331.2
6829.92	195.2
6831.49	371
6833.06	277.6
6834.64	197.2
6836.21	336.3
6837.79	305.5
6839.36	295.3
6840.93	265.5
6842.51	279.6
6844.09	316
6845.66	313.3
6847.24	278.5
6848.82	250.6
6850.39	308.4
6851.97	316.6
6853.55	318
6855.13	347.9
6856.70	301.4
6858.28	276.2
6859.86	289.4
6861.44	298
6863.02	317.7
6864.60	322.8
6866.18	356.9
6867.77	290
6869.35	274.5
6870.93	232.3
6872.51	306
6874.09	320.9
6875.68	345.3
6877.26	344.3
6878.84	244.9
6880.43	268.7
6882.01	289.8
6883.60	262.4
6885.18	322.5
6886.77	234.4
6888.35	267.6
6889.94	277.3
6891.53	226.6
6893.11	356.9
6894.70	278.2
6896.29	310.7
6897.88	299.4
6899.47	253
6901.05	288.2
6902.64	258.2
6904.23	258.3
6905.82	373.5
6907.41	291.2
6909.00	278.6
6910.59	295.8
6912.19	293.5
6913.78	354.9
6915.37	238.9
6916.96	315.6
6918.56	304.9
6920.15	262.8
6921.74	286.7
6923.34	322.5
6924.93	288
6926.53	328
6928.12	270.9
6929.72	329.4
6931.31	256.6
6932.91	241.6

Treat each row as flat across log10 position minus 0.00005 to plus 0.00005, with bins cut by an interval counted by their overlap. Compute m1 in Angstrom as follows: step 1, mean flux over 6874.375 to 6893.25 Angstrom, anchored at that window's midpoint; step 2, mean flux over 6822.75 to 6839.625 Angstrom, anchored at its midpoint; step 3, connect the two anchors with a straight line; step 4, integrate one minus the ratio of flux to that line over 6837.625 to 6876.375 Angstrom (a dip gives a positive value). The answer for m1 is -1.88 Angstrom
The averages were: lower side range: 289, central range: 301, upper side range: 285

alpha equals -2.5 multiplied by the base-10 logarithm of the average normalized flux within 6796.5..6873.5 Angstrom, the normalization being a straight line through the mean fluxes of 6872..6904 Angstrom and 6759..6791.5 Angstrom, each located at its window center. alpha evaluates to 0.02 mag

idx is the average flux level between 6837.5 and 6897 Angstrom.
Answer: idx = 295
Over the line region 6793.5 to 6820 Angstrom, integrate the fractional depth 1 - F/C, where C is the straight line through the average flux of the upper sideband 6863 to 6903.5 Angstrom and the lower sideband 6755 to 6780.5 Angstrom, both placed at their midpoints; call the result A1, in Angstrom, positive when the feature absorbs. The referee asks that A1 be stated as 2.17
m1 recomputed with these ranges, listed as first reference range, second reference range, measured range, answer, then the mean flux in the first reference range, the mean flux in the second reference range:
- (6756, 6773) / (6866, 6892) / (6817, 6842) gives 0.47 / 320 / 285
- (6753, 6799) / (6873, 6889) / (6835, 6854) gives -0.03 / 305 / 291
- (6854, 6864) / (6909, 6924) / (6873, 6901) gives 1.17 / 306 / 296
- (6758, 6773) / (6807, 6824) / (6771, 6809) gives 2.26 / 313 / 296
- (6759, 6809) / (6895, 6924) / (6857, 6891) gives 0.10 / 292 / 293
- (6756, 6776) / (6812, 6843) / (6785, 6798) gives -0.22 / 315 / 291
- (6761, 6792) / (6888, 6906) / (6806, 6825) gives 0.36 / 304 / 285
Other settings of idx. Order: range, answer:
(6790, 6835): 284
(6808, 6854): 292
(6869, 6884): 290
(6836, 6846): 299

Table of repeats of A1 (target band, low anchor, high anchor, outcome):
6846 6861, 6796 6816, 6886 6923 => -1.26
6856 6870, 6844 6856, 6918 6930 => 0.05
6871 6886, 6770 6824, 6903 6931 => -0.08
